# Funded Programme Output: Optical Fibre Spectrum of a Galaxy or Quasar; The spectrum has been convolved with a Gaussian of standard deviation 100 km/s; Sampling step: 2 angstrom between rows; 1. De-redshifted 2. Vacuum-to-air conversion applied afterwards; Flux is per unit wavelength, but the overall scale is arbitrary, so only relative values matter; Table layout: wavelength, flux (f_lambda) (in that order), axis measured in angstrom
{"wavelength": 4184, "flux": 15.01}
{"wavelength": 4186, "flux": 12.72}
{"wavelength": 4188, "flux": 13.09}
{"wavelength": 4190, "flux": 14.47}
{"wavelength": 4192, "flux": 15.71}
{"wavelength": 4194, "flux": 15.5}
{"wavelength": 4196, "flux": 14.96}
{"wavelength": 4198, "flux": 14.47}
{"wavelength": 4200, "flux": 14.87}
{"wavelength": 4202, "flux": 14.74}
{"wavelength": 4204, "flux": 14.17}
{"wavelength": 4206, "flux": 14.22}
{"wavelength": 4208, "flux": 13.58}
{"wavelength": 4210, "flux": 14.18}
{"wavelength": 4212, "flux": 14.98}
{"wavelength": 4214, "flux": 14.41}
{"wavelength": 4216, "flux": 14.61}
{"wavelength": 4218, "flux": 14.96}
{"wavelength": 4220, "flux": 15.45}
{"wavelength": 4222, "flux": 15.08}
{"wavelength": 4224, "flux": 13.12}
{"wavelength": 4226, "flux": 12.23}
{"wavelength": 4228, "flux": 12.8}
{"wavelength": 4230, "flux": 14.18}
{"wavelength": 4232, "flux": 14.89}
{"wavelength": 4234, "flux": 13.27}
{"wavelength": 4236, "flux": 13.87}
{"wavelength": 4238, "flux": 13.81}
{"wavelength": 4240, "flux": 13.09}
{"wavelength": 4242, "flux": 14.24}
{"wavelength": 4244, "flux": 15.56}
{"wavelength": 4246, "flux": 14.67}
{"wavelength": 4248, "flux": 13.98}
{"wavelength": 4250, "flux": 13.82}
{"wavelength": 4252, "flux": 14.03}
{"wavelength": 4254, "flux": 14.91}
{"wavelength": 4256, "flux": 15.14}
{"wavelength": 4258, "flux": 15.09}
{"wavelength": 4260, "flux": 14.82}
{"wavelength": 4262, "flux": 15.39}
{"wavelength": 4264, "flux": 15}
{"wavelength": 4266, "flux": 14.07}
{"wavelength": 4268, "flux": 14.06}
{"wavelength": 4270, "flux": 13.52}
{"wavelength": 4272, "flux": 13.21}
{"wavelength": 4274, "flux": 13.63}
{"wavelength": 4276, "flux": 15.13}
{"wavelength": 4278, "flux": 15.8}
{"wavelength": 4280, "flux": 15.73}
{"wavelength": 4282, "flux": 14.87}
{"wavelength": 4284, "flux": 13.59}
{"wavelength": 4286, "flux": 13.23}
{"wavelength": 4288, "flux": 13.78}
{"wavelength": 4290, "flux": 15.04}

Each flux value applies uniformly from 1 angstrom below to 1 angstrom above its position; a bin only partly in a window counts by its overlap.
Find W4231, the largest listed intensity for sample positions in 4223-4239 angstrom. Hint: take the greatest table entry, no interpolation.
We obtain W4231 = 14.89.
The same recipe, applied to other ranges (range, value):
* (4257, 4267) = 15.39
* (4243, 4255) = 15.56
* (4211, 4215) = 14.98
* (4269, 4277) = 15.13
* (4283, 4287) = 13.59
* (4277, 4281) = 15.8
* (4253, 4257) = 15.14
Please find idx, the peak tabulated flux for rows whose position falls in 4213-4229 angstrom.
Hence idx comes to 15.45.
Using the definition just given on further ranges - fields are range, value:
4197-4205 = 14.87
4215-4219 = 14.96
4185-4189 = 13.09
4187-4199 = 15.71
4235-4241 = 13.87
